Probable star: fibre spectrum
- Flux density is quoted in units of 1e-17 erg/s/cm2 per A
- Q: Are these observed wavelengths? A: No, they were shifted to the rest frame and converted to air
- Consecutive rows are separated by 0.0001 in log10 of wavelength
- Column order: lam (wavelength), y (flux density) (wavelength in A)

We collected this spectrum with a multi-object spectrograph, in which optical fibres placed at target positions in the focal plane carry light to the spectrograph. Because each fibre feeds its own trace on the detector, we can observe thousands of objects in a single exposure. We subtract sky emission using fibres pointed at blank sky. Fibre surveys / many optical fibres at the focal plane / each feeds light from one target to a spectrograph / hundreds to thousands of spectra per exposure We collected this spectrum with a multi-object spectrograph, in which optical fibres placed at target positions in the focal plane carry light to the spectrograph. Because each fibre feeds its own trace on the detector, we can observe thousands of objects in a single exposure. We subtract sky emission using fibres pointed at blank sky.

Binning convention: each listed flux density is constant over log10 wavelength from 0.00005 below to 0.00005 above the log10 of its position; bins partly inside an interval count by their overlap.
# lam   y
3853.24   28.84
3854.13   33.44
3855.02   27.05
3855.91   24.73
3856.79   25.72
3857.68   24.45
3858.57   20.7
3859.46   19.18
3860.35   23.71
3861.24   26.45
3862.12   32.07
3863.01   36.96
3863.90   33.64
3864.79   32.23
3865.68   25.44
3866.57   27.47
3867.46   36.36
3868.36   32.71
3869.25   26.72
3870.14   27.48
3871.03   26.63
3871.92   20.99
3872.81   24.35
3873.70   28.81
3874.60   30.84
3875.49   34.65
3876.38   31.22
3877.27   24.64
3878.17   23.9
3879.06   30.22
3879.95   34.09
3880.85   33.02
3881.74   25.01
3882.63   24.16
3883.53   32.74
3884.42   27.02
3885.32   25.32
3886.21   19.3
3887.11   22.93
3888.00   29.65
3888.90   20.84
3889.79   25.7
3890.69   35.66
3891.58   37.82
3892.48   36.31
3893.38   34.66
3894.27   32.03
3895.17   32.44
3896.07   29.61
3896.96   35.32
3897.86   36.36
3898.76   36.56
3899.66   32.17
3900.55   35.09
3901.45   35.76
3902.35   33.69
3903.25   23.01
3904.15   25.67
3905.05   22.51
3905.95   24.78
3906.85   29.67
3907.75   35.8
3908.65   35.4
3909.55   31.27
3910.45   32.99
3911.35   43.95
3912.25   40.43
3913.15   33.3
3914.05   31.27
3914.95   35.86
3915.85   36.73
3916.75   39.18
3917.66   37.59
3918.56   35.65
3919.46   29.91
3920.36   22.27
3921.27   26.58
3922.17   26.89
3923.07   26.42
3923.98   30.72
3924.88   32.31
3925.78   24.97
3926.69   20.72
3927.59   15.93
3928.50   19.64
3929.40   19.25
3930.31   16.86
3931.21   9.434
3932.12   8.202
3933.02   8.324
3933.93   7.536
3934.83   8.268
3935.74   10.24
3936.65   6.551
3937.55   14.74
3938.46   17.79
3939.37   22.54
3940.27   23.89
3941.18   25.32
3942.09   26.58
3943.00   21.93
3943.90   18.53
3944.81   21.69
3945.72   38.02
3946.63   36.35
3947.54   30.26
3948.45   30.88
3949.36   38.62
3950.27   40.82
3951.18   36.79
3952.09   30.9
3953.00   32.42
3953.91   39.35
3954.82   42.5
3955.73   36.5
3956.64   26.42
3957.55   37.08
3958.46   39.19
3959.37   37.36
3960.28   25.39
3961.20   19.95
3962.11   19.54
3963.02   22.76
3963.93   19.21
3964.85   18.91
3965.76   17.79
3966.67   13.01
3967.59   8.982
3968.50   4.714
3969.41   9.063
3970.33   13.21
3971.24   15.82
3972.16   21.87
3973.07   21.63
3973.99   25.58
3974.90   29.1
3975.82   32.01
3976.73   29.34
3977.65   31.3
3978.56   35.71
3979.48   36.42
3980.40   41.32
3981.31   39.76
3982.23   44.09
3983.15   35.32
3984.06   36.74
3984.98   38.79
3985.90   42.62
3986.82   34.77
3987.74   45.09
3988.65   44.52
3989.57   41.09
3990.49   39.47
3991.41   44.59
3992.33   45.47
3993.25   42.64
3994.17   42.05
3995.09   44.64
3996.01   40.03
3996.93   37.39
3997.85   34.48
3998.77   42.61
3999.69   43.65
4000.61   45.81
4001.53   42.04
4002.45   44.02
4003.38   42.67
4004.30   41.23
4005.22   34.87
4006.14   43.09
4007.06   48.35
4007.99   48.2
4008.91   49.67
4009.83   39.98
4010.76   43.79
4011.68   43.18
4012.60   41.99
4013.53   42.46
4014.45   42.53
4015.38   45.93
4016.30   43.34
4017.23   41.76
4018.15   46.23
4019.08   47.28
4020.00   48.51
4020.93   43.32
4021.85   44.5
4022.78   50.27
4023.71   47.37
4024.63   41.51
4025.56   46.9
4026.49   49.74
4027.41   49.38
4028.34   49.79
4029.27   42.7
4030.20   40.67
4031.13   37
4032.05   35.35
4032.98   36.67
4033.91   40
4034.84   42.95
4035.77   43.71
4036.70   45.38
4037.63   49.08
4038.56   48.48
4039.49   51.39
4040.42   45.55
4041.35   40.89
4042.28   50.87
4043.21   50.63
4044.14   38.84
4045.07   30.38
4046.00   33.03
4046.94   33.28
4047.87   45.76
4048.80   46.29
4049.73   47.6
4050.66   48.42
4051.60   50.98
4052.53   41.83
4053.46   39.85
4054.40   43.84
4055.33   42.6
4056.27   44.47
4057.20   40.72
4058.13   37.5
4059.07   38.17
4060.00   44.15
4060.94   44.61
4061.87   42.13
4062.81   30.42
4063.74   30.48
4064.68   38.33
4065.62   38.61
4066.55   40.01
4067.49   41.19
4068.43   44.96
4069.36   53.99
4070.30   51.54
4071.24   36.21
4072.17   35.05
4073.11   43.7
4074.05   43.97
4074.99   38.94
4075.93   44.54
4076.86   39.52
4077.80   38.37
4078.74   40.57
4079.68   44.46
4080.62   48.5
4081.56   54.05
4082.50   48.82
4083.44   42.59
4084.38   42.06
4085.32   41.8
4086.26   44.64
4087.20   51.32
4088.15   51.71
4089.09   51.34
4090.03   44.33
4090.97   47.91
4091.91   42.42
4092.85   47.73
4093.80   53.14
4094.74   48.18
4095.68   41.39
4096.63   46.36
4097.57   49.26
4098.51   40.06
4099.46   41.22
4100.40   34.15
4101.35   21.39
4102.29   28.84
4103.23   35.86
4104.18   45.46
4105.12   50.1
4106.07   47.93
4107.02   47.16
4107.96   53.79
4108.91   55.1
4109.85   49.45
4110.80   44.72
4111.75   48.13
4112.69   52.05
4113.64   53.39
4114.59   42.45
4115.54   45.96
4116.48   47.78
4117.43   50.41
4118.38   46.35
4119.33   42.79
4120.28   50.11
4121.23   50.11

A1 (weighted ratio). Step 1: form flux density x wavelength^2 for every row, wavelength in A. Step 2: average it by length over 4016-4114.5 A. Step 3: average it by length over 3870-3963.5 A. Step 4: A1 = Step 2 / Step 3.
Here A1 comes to 1.7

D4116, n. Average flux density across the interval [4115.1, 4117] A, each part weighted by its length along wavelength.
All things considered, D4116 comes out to 47.1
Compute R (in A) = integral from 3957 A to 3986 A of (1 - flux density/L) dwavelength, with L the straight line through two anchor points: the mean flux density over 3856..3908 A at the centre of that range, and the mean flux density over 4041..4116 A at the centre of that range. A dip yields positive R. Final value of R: 7.3 A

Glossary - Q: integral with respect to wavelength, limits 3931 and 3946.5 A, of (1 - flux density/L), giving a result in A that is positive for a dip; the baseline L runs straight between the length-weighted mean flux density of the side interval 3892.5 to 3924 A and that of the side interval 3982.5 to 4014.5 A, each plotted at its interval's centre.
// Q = 7.9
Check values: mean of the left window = 32.4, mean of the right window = 42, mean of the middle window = 17.6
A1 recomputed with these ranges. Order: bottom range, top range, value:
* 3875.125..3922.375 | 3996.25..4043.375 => 1.50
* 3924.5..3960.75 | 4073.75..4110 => 1.92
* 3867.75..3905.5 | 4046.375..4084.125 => 1.58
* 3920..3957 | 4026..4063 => 1.87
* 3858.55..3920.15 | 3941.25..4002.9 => 1.10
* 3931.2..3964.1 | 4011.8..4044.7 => 1.82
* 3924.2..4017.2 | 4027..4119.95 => 1.48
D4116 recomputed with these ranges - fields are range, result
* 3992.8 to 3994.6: 42.3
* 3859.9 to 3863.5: 29.9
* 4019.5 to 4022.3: 45.6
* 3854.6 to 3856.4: 26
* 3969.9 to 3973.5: 18.2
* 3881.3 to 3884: 27.3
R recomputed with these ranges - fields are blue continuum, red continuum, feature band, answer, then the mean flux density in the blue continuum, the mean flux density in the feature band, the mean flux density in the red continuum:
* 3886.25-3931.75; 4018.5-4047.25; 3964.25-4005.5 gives 5.4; 29.8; 33.7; 43.8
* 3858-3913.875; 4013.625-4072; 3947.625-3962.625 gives 1.1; 30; 33.2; 43.2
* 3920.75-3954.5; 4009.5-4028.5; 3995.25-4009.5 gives -0.6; 23.5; 42.6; 45.2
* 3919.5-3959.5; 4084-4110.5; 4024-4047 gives -3.8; 25.1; 43.2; 44.8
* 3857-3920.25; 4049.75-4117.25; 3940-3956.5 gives 1.4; 30.4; 31.7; 44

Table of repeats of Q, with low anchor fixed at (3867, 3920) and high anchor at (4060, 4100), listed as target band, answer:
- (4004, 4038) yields -3.7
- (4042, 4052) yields -0.4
